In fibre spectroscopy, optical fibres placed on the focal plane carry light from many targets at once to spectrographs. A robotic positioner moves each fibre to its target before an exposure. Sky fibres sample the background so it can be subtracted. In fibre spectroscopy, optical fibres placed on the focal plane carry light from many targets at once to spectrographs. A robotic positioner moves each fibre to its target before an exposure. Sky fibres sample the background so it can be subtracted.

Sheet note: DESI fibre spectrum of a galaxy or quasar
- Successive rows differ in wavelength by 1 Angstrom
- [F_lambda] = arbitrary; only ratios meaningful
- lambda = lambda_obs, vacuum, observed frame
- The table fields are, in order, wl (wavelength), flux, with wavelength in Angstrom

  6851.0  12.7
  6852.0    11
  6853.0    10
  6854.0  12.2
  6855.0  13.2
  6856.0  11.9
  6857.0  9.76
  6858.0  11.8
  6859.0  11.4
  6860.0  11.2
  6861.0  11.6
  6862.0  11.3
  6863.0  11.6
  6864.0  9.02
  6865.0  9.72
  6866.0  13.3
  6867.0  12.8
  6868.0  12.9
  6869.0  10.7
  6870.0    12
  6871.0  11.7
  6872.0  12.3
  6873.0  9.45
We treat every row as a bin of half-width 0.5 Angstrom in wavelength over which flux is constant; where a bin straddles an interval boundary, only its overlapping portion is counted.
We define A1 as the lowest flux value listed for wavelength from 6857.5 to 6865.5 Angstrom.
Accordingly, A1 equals 9.02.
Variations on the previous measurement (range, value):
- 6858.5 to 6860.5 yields 11.2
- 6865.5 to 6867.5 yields 12.8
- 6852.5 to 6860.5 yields 9.76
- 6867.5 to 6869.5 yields 10.7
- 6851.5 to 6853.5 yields 10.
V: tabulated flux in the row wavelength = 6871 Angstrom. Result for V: 11.7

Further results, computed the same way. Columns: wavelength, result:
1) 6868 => 12.9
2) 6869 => 10.7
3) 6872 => 12.3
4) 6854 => 12.2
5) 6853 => 10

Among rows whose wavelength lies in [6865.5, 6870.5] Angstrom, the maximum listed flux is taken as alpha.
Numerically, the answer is 13.3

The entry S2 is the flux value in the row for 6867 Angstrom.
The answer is 12.8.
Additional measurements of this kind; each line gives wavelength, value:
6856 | 11.9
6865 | 9.72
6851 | 12.7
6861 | 11.6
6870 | 12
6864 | 9.02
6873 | 9.45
